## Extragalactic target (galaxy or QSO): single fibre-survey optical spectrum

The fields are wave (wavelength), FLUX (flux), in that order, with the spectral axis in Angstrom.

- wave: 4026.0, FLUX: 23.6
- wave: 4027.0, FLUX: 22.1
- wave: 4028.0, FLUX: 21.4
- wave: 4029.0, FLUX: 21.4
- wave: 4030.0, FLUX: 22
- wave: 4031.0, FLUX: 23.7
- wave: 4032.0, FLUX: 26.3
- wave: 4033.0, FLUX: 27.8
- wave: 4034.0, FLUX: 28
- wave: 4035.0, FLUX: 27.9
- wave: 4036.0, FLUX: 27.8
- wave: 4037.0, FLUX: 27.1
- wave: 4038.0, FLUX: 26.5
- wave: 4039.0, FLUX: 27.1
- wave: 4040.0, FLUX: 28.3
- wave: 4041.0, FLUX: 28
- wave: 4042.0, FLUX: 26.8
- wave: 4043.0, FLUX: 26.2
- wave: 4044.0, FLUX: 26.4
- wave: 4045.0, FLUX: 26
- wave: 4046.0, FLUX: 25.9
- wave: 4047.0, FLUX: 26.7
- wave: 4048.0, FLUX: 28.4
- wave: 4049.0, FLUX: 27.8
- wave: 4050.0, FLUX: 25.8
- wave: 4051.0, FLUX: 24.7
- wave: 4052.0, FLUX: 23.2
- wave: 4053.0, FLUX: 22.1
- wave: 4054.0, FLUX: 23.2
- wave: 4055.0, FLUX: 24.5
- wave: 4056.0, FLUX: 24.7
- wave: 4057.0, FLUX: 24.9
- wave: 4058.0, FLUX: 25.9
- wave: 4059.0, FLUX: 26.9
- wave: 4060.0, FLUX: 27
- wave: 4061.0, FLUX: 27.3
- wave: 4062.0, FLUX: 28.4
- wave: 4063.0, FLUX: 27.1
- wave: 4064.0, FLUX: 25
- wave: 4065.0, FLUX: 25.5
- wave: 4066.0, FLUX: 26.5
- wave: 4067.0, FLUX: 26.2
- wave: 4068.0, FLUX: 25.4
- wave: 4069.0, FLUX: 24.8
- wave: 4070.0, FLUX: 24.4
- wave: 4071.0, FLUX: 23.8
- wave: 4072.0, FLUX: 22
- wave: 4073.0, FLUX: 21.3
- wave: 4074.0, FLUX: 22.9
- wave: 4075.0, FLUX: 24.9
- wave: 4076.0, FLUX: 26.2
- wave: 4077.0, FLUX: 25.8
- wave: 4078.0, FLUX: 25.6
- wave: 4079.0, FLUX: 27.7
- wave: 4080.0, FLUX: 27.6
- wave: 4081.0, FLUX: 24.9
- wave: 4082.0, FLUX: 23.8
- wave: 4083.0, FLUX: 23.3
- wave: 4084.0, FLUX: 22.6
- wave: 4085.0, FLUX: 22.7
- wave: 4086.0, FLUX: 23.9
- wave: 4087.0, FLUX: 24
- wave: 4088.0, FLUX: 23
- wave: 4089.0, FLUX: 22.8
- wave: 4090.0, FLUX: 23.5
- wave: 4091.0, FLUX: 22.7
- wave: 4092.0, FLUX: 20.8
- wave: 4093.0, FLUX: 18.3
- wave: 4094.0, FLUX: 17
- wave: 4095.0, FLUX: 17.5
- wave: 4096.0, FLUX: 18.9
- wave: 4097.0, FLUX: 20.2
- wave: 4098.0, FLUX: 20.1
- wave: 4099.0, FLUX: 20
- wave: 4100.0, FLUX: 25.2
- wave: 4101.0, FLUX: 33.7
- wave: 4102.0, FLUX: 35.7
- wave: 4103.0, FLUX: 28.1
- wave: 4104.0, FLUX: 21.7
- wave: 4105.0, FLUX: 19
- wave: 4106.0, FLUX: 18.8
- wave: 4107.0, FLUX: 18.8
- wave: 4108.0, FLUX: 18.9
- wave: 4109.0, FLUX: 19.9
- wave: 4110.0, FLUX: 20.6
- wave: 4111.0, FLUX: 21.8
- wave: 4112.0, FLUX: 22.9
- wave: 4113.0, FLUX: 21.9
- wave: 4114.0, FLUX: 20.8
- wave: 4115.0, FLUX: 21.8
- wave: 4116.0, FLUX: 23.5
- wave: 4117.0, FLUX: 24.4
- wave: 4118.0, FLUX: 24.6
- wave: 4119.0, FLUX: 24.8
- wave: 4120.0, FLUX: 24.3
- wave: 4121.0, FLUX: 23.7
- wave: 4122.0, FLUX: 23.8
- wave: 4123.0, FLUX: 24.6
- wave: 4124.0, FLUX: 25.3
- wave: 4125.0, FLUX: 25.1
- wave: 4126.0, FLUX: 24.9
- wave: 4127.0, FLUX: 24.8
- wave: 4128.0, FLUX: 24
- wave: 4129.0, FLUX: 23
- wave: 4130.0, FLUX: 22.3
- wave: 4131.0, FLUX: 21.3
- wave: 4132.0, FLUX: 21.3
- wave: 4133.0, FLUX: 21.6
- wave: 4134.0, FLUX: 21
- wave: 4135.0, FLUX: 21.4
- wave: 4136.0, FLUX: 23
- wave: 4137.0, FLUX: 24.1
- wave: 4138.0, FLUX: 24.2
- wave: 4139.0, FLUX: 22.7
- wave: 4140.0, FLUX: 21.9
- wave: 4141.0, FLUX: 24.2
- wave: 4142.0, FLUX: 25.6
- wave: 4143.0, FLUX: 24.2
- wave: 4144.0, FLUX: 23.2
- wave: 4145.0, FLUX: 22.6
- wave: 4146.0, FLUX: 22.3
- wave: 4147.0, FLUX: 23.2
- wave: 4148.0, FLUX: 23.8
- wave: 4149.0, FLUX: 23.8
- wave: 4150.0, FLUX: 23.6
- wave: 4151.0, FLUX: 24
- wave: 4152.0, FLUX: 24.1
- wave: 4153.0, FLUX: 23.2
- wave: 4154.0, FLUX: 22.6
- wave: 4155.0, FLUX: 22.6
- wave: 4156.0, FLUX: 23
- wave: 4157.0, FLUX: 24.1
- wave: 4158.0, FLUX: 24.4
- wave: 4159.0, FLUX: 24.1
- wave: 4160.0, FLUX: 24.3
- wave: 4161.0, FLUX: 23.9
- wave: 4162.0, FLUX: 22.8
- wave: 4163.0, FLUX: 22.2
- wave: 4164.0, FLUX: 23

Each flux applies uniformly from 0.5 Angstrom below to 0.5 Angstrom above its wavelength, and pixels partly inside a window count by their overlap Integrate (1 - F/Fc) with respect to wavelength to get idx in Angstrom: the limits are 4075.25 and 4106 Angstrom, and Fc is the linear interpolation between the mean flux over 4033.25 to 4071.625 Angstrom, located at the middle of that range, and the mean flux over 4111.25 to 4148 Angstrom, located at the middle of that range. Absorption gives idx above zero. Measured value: 1.5 Angstrom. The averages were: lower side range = 26.1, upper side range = 23.3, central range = 23.5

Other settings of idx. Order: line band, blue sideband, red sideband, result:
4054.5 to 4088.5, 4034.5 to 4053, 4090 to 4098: -3.4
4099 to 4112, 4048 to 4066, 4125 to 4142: 0.3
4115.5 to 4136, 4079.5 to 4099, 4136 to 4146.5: -0.4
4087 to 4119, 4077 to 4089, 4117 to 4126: 3.0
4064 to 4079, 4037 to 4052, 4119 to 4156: 0.5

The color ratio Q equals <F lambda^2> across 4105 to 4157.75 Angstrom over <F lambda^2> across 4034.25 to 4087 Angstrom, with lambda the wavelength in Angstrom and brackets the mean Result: 0.9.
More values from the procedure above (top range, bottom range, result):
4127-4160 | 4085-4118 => 1.06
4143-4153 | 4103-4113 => 1.15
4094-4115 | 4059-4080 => 0.88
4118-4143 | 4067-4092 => 1.00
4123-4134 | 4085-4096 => 1.11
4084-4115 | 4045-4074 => 0.89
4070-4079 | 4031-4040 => 0.91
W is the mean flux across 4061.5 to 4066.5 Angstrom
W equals 26.5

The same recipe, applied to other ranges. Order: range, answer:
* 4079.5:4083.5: 24.9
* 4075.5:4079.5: 26.3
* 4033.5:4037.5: 27.7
